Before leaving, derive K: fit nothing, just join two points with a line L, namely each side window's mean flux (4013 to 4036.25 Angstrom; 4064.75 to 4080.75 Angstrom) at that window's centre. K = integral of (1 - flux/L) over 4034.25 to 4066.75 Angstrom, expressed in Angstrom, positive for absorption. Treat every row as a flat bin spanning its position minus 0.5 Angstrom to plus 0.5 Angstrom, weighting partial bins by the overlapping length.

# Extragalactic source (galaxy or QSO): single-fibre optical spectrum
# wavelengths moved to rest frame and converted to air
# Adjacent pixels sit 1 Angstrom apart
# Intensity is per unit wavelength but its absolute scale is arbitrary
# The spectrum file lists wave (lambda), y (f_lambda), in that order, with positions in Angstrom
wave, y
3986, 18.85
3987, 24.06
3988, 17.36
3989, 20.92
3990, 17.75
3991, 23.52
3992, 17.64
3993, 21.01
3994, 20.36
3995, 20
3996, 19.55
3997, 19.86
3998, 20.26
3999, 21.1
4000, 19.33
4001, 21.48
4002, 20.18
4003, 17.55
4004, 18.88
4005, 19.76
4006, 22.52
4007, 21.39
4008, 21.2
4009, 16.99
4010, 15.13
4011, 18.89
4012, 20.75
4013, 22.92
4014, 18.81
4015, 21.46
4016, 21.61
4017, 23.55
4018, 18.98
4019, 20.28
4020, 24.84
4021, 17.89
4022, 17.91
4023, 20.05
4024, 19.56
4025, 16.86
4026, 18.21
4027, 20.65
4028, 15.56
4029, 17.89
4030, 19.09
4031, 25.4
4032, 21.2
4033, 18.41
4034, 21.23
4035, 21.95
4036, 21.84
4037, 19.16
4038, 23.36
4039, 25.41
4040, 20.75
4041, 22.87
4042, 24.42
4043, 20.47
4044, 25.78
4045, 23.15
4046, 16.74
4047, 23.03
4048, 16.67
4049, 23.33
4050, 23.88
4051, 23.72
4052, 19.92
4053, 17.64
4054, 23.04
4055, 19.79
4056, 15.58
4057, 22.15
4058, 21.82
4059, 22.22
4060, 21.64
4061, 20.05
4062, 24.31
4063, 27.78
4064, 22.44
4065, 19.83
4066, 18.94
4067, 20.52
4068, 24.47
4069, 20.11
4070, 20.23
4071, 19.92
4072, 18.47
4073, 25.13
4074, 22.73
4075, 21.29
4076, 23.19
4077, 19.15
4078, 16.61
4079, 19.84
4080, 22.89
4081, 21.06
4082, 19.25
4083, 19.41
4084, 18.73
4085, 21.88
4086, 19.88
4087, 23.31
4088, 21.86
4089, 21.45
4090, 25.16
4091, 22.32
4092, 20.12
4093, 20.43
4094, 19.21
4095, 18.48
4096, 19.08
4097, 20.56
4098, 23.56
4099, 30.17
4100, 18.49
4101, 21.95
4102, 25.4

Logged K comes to -1.8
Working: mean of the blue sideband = 20.2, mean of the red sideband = 20.9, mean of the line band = 21.7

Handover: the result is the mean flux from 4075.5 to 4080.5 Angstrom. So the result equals 20.3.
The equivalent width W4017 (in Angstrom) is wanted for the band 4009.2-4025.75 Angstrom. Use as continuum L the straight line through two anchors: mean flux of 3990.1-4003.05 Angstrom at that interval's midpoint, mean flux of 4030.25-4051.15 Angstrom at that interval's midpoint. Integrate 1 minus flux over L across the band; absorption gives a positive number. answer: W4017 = 0.9 Angstrom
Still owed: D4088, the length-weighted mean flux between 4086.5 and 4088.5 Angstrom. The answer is 22.6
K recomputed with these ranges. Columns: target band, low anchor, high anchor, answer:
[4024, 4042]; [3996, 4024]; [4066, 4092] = -0.2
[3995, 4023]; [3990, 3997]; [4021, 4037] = -0.3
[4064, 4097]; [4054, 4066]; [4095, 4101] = 1.5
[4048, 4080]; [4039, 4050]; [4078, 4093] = 0.5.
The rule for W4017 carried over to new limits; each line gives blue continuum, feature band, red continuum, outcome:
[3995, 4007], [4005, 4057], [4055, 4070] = 0.3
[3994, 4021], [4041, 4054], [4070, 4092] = -0.6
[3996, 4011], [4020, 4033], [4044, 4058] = 0.6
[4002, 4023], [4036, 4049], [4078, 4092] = -0.9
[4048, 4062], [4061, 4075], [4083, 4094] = -0.4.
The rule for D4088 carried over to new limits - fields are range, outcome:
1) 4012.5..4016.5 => 21.2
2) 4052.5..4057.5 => 19.6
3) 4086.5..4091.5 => 22.8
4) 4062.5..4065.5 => 23.3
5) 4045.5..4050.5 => 20.7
